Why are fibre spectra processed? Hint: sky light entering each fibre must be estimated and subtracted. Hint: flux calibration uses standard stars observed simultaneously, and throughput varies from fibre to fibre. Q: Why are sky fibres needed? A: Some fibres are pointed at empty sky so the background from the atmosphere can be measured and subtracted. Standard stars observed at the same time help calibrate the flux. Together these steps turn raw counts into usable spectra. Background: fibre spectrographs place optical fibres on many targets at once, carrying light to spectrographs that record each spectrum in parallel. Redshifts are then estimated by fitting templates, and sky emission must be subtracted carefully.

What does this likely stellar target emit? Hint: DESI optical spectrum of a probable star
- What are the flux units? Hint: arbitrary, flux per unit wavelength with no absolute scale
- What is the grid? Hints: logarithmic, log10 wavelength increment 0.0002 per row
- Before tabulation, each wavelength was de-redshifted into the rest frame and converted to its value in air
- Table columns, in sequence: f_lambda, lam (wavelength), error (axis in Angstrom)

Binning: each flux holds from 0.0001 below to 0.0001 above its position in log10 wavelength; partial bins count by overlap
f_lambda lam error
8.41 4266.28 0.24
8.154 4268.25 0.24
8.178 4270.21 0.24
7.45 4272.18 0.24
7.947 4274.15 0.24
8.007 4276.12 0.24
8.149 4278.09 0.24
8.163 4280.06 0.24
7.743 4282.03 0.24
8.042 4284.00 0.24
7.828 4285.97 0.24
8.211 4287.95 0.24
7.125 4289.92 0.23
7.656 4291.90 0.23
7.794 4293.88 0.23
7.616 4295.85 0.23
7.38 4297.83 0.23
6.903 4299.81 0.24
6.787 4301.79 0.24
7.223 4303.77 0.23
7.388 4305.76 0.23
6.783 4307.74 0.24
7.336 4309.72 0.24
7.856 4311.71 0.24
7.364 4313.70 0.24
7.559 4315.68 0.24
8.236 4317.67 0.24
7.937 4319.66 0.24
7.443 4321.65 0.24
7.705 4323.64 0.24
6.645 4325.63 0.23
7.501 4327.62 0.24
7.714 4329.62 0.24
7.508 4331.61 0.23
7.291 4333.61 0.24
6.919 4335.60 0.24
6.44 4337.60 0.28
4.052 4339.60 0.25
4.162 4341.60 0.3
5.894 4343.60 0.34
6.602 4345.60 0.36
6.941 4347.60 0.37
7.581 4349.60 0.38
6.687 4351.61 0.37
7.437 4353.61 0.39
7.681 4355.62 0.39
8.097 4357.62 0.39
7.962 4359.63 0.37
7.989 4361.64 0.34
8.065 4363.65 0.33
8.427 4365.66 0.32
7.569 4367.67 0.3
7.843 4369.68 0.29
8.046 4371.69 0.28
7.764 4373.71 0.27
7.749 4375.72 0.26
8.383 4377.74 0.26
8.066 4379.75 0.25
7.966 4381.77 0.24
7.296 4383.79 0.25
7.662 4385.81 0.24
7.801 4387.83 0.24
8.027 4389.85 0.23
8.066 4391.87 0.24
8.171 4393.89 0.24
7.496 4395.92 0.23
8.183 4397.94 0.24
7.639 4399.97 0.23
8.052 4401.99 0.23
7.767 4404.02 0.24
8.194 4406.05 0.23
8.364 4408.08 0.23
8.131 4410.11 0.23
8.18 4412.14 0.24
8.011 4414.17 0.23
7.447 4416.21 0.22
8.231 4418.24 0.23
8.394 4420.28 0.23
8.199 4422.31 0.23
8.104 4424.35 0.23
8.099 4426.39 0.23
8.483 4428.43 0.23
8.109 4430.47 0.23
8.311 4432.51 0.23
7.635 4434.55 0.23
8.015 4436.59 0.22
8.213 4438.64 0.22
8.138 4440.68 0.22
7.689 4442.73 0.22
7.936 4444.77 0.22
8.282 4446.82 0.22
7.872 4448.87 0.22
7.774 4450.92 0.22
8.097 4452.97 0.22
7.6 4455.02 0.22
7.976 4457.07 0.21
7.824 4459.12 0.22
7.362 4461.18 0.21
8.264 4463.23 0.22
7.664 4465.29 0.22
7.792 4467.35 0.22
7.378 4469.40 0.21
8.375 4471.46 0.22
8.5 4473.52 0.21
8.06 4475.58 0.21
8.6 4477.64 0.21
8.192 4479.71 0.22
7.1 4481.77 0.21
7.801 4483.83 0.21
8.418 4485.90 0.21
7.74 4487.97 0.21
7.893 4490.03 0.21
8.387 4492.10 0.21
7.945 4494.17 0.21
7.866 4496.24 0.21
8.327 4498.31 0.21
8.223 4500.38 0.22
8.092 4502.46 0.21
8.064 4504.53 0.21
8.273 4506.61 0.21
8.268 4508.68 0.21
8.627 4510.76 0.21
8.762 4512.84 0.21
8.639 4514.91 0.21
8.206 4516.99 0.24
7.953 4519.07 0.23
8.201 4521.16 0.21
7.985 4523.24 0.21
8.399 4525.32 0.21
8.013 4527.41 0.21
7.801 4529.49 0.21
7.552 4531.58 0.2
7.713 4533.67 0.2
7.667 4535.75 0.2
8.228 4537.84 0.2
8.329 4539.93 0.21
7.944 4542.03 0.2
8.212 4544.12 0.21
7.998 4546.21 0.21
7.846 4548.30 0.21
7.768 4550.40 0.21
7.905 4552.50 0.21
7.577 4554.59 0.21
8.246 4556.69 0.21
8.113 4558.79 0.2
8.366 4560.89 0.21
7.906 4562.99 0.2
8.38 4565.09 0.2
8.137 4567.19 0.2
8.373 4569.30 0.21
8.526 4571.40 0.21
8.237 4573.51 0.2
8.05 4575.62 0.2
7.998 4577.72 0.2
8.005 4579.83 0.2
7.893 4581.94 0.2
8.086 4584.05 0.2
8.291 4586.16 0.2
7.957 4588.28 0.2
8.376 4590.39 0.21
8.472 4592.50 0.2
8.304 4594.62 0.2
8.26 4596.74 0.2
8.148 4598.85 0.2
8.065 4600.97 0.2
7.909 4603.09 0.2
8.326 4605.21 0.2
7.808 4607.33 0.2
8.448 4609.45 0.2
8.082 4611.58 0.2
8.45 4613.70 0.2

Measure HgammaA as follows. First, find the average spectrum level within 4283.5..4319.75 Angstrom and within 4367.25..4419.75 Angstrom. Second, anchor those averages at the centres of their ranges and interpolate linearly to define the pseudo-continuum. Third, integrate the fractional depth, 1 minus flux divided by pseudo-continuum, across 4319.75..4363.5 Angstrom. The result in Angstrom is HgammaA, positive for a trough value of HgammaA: 3.9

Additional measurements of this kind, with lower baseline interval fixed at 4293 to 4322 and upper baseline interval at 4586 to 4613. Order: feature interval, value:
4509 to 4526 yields -0.78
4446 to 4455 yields -0.17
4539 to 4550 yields 0.00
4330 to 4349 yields 3.14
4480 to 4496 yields -0.02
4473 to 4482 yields -0.32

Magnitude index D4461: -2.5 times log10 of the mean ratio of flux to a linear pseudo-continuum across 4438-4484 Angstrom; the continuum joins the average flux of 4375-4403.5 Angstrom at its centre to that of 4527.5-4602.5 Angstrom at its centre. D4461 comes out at 0.00 mag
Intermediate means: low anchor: 7.9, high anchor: 8.08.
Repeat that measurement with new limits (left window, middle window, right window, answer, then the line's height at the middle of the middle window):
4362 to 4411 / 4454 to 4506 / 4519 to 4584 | 0.00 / 8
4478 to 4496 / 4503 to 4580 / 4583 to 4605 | -0.01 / 8.08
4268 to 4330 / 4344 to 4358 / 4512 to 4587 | 0.08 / 7.71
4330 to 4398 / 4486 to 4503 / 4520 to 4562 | -0.03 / 7.84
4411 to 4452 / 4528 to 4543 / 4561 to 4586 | 0.03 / 8.13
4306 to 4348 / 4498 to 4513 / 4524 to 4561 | -0.07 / 7.8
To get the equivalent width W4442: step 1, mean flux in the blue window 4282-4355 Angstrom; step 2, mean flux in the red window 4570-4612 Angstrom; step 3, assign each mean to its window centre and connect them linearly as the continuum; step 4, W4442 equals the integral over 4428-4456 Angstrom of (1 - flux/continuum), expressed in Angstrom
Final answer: -1.4 Angstrom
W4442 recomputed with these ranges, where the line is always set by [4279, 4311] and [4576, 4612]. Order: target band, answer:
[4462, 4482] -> -0.4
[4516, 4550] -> 0.1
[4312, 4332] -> 0.0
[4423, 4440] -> -0.7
